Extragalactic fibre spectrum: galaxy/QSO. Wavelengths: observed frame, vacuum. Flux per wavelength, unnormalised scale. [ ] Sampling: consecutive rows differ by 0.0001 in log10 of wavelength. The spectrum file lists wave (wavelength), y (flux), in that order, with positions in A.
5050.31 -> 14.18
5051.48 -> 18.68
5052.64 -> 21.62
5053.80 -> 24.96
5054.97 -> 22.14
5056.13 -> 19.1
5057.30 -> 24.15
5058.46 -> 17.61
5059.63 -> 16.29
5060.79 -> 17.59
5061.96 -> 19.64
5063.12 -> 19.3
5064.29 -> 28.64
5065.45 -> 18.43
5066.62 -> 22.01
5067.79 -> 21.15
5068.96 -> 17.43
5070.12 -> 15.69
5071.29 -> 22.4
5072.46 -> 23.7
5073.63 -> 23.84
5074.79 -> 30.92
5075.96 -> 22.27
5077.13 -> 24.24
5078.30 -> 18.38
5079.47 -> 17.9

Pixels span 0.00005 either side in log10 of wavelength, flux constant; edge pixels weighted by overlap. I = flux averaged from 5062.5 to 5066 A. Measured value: 22.2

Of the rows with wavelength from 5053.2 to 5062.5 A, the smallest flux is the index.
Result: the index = 16.29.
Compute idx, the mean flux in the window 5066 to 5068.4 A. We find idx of 21.4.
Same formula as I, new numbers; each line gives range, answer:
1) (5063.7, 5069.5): 21.5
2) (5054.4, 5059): 20.8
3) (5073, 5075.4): 27.3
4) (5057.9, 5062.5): 17.7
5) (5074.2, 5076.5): 26.7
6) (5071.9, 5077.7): 25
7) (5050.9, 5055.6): 21.8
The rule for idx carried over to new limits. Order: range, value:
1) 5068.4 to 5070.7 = 16.6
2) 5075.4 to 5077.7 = 23.2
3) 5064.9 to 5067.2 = 20.2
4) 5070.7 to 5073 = 23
